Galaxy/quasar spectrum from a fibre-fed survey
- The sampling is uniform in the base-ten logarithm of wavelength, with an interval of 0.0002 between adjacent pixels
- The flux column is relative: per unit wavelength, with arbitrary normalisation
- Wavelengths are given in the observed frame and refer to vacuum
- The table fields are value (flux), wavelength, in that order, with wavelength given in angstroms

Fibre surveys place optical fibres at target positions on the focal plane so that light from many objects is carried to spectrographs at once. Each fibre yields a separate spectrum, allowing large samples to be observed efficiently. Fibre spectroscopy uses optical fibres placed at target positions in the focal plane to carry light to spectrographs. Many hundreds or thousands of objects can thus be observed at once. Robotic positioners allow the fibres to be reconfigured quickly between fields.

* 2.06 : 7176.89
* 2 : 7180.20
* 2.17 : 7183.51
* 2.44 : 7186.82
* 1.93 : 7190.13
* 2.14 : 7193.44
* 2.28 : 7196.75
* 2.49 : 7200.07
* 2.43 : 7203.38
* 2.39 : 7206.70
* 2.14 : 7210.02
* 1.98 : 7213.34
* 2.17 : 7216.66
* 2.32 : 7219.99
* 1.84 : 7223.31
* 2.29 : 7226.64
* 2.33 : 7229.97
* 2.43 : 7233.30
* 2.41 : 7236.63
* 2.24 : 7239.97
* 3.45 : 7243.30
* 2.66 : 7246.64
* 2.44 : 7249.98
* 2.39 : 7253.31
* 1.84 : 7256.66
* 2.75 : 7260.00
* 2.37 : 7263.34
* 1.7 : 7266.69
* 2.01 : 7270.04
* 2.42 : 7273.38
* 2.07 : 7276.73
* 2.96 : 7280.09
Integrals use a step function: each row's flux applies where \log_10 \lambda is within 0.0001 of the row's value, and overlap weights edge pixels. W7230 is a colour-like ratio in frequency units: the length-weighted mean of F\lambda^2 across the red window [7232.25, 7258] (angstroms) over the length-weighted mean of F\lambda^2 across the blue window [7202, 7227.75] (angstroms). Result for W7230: 1.1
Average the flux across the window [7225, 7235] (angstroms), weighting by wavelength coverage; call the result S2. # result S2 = 2.35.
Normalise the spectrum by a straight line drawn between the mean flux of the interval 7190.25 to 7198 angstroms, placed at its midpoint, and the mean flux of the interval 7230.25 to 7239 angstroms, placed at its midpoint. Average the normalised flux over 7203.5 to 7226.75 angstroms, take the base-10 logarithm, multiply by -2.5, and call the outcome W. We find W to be 0.05 mag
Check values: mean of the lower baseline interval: 2.15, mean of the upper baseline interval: 2.39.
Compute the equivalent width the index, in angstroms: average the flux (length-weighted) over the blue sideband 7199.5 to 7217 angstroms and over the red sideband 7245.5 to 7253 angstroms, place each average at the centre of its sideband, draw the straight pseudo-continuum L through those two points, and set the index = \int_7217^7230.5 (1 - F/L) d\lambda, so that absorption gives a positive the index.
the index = 1.0 angstroms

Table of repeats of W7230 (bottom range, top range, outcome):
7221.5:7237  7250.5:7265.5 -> 1.04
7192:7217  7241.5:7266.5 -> 1.12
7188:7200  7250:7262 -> 1.09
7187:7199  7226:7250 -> 1.19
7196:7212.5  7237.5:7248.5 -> 1.19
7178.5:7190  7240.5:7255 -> 1.27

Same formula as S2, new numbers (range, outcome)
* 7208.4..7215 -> 2.06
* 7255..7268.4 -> 2.16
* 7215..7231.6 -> 2.19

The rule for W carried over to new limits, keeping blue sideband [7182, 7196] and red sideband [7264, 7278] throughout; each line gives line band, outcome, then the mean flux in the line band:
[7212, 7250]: -0.12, 2.38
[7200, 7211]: -0.10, 2.36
